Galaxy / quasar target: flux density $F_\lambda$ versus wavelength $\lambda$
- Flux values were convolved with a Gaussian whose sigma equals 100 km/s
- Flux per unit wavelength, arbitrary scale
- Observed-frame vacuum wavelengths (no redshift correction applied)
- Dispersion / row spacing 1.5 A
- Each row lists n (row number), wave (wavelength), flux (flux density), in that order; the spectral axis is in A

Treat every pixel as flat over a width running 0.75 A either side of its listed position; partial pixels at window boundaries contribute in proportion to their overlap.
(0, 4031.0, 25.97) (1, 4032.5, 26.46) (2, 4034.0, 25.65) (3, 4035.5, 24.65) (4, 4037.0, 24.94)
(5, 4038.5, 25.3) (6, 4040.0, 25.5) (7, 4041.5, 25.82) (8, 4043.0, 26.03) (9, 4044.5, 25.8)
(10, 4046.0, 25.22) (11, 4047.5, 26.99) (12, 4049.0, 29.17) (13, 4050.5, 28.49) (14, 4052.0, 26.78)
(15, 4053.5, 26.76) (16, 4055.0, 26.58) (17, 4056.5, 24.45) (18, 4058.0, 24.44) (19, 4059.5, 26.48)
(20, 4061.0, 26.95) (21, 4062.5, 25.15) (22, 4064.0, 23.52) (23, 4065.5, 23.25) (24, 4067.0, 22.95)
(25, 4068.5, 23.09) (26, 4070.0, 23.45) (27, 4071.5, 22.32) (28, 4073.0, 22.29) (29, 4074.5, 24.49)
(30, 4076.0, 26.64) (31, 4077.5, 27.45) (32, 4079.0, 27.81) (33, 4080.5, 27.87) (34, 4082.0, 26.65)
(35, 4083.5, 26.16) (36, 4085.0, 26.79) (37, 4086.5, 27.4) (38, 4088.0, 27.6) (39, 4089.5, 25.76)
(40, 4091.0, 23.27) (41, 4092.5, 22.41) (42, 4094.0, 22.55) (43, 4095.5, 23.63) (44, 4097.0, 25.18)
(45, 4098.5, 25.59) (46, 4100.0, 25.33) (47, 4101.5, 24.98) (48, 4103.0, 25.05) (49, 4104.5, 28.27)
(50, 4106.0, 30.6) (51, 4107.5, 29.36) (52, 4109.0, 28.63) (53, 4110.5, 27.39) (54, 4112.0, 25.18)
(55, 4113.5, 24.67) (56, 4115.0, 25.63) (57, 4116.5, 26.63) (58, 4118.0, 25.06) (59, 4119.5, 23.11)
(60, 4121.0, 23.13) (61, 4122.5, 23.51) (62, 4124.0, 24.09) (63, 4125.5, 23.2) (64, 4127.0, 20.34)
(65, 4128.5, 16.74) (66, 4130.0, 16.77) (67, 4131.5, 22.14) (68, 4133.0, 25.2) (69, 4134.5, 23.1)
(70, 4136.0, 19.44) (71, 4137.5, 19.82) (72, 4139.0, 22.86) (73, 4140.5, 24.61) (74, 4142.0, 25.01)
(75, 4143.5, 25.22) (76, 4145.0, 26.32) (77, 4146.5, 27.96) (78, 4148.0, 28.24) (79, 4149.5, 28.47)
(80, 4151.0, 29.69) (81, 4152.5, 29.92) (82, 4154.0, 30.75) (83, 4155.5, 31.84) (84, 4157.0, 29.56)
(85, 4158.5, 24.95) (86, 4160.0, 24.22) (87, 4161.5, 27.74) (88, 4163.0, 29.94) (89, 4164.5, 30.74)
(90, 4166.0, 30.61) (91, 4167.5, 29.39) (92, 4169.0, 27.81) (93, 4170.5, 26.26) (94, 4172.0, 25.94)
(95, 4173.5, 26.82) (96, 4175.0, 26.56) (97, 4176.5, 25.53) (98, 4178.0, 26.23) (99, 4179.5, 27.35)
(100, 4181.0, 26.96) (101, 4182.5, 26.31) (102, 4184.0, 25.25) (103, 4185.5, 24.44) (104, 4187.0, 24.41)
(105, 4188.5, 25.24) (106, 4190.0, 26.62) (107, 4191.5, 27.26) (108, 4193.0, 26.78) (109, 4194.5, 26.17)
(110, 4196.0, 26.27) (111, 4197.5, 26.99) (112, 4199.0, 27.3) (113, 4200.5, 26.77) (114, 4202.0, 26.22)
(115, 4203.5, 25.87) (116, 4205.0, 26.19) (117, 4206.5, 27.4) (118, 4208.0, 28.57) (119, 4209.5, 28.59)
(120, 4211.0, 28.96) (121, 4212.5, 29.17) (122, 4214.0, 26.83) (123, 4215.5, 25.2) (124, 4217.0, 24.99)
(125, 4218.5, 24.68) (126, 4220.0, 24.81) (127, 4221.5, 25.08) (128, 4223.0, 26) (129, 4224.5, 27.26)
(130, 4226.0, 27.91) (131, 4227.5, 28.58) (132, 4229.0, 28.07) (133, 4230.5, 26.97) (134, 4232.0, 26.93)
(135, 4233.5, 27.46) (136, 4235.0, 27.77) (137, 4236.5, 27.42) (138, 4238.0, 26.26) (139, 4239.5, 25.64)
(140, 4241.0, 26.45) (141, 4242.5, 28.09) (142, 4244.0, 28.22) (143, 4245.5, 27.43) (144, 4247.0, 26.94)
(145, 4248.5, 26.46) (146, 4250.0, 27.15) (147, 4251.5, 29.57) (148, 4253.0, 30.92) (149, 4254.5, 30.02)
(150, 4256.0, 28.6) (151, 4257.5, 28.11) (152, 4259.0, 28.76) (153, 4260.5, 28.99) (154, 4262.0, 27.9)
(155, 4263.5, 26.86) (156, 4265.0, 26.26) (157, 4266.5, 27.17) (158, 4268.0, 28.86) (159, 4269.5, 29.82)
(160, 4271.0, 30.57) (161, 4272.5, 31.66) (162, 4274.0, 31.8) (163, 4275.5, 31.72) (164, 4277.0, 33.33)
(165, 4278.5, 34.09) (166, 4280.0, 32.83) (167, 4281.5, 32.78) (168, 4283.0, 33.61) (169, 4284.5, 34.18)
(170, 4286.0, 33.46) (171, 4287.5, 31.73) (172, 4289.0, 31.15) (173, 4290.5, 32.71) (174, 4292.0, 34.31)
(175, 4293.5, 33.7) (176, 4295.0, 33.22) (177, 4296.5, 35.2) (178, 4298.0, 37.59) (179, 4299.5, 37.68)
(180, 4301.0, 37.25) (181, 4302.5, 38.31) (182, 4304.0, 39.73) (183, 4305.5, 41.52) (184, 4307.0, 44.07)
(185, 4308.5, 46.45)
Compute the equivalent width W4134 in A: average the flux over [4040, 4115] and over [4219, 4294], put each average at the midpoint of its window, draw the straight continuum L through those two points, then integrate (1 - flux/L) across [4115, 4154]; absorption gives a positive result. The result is 3.9 A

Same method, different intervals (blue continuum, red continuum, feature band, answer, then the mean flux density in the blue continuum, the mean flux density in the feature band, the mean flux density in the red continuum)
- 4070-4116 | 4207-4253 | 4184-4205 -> 0.5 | 25.9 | 26.1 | 27.2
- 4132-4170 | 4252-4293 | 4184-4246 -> 4.8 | 26.9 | 26.7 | 30.8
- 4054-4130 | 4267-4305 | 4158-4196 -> 2.6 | 25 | 26.8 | 33.7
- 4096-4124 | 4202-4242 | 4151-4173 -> -1.9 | 25.9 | 28.6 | 26.9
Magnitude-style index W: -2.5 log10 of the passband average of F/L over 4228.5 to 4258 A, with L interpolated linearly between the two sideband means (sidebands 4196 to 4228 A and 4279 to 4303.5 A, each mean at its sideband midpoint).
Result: 0.079 mag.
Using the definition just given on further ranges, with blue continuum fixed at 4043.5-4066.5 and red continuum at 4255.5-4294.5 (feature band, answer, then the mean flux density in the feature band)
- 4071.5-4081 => 0.03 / 25.7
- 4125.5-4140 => 0.31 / 20.9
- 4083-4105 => 0.07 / 25.3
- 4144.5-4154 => -0.02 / 28.7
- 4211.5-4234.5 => 0.12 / 26.7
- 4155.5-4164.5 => 0.02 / 27.9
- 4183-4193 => 0.13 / 25.6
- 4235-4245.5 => 0.12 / 27.1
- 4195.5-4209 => 0.09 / 26.9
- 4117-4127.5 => 0.18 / 23.4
